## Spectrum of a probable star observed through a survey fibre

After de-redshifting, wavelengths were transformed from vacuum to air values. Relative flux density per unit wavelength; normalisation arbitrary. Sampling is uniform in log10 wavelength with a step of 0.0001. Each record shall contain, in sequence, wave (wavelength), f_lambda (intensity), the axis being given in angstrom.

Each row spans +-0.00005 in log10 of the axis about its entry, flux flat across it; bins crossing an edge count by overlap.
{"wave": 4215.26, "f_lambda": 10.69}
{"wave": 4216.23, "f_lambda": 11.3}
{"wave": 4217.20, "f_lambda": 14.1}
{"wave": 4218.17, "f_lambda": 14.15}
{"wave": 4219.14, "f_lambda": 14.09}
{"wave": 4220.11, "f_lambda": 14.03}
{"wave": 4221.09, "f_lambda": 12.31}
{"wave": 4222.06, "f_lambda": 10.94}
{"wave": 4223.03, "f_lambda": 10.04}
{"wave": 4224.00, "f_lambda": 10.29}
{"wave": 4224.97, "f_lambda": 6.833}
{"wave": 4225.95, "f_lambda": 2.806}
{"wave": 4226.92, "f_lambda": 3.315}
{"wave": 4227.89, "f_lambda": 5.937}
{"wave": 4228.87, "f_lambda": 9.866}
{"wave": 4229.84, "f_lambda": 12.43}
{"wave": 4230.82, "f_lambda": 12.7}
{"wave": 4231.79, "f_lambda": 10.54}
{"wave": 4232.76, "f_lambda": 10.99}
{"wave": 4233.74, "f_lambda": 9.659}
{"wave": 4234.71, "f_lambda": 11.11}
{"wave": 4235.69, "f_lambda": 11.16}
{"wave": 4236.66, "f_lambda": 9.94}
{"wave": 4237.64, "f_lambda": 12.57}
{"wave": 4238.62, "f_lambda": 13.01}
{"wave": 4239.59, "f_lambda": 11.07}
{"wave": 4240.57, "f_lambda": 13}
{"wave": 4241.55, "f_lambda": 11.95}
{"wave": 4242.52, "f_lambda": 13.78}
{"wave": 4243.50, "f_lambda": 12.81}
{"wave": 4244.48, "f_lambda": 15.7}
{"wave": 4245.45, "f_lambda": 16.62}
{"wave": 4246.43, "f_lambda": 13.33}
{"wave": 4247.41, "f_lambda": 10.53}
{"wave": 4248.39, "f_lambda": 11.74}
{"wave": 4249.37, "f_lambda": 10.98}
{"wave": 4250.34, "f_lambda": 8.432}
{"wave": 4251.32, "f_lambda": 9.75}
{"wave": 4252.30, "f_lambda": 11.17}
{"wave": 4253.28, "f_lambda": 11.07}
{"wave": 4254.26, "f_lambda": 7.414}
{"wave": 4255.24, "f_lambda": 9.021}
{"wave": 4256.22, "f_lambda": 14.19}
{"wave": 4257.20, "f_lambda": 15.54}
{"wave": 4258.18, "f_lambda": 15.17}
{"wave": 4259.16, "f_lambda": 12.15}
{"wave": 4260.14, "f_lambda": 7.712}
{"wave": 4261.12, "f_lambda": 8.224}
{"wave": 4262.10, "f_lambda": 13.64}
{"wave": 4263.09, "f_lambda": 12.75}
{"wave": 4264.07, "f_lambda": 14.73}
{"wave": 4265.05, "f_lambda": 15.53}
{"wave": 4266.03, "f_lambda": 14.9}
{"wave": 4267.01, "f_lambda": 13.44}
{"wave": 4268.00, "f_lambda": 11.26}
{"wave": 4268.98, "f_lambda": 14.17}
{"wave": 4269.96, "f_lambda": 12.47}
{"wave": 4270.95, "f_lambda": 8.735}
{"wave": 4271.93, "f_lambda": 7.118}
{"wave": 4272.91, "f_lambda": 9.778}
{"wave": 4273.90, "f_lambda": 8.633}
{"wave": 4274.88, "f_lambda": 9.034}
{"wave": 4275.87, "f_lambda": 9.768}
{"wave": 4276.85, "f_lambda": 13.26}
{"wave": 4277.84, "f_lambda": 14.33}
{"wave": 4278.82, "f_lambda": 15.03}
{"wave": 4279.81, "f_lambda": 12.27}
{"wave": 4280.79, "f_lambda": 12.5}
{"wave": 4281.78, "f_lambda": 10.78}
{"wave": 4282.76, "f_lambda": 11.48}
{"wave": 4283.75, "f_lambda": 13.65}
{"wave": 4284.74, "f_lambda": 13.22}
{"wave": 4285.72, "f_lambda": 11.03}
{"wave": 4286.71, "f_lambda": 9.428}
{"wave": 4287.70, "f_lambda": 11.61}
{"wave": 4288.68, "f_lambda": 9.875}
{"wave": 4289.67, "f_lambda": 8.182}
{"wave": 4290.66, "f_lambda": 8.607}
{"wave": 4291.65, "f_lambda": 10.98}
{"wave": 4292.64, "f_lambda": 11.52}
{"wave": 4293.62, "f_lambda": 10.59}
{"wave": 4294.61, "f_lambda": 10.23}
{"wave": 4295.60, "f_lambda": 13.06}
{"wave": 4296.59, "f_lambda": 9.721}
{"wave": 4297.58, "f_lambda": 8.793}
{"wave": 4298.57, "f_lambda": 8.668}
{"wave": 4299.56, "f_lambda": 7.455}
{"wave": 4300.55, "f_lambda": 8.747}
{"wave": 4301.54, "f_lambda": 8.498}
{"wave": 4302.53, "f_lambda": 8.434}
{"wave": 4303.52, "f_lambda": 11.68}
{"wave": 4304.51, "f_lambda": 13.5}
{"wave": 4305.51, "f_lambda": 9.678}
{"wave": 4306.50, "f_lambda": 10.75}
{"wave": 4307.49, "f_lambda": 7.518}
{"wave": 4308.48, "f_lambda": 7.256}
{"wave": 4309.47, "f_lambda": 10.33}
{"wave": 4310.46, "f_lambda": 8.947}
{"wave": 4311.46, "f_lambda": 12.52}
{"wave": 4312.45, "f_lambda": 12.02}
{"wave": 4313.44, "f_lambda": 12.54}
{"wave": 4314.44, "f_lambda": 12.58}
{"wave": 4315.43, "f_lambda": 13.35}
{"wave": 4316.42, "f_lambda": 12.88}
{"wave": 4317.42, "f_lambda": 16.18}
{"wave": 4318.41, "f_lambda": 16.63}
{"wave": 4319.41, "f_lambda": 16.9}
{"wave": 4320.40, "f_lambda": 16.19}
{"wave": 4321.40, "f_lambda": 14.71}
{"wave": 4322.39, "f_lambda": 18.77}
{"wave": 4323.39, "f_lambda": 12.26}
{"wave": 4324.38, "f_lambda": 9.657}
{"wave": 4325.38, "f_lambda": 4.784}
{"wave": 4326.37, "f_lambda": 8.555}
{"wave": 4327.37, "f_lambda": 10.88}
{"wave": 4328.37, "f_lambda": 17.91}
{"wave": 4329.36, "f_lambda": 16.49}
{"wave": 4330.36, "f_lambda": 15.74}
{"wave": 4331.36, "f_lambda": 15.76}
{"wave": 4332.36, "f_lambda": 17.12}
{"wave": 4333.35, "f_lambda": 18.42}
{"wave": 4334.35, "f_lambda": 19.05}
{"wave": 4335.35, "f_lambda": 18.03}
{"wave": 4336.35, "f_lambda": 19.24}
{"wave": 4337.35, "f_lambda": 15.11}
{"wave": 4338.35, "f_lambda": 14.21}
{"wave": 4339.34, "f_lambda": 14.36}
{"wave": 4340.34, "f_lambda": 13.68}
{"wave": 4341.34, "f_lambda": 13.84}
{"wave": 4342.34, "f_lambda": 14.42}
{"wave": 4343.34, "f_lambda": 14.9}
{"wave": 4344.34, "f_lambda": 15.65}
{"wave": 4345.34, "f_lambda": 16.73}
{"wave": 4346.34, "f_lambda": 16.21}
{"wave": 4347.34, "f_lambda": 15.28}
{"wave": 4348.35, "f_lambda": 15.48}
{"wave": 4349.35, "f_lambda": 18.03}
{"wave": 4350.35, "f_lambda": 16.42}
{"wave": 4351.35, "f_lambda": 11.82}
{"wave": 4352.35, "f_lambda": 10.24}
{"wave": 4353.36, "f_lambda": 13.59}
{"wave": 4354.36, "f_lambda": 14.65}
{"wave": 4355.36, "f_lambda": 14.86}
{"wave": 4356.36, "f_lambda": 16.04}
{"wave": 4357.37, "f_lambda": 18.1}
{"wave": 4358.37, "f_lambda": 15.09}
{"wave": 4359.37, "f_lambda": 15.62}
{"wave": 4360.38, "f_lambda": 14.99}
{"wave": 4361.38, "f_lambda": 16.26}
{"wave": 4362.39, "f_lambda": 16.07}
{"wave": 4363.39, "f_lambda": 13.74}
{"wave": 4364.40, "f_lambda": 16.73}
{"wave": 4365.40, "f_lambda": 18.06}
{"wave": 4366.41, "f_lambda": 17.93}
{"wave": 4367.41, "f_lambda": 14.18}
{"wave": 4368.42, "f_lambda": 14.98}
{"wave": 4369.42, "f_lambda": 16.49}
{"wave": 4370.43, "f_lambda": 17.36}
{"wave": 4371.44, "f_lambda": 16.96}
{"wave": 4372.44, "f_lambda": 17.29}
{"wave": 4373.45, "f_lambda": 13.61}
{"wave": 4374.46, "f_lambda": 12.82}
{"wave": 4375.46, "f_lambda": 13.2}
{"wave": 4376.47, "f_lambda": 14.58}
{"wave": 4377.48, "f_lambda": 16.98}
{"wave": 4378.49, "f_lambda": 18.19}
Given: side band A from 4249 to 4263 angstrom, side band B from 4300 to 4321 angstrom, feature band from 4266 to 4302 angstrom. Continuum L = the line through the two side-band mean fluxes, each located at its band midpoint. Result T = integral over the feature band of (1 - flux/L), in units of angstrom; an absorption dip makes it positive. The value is 1.9 angstrom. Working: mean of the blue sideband 11.1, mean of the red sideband 11.8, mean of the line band 10.8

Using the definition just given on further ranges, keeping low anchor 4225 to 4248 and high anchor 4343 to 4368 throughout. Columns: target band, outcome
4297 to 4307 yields 2.9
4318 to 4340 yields -0.8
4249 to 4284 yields 1.3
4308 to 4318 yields 1.4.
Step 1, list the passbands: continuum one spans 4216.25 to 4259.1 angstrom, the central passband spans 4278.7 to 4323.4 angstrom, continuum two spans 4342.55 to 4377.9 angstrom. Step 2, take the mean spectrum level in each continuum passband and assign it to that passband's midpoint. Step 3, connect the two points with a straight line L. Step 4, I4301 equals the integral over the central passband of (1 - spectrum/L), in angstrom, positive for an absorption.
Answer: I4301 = 6.5 angstrom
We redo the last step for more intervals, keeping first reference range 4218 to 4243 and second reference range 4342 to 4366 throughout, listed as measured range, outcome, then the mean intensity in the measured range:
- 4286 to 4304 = 4.6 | 9.79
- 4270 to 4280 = 1.3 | 10.8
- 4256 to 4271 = -1.2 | 12.9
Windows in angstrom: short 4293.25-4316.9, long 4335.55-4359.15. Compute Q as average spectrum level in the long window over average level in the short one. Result 1.46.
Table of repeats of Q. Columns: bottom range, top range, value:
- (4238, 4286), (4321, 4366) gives 1.26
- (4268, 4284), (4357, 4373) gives 1.42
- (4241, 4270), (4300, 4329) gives 0.96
